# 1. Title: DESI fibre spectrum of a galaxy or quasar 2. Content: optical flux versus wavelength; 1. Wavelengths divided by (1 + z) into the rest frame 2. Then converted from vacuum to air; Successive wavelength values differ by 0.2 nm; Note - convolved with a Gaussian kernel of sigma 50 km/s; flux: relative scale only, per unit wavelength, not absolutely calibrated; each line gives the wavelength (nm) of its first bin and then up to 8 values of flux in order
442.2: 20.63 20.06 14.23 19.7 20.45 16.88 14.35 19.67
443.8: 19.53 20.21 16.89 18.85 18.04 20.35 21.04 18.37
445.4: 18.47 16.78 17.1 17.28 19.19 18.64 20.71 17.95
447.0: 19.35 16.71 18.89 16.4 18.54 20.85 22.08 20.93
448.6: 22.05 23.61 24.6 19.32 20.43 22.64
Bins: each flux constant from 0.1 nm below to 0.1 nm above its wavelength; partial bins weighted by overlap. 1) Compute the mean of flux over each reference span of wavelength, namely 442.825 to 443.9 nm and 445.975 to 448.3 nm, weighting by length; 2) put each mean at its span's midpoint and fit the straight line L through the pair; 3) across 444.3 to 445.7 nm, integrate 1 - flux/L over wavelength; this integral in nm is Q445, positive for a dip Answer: -0.02 nm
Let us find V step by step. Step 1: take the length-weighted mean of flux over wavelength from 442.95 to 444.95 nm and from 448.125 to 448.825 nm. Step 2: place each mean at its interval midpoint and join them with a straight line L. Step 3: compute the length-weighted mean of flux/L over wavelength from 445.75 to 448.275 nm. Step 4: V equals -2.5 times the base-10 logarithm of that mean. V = 0.12 mag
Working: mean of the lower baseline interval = 18.5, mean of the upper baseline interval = 22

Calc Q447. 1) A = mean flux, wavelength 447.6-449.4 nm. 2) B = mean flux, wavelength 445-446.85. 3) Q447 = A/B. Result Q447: 1.15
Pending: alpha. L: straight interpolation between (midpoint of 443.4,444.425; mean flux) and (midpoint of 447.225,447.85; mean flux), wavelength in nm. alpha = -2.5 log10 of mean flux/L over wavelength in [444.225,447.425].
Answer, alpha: -0.025 mag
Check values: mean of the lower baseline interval 18.6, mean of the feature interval 18.6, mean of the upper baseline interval 17.7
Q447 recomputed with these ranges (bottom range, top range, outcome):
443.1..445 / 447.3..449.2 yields 1.13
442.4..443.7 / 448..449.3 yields 1.24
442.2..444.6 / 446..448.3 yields 1.03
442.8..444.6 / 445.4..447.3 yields 0.99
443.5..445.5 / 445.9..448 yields 0.97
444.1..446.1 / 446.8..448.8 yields 1.07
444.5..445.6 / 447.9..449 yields 1.16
